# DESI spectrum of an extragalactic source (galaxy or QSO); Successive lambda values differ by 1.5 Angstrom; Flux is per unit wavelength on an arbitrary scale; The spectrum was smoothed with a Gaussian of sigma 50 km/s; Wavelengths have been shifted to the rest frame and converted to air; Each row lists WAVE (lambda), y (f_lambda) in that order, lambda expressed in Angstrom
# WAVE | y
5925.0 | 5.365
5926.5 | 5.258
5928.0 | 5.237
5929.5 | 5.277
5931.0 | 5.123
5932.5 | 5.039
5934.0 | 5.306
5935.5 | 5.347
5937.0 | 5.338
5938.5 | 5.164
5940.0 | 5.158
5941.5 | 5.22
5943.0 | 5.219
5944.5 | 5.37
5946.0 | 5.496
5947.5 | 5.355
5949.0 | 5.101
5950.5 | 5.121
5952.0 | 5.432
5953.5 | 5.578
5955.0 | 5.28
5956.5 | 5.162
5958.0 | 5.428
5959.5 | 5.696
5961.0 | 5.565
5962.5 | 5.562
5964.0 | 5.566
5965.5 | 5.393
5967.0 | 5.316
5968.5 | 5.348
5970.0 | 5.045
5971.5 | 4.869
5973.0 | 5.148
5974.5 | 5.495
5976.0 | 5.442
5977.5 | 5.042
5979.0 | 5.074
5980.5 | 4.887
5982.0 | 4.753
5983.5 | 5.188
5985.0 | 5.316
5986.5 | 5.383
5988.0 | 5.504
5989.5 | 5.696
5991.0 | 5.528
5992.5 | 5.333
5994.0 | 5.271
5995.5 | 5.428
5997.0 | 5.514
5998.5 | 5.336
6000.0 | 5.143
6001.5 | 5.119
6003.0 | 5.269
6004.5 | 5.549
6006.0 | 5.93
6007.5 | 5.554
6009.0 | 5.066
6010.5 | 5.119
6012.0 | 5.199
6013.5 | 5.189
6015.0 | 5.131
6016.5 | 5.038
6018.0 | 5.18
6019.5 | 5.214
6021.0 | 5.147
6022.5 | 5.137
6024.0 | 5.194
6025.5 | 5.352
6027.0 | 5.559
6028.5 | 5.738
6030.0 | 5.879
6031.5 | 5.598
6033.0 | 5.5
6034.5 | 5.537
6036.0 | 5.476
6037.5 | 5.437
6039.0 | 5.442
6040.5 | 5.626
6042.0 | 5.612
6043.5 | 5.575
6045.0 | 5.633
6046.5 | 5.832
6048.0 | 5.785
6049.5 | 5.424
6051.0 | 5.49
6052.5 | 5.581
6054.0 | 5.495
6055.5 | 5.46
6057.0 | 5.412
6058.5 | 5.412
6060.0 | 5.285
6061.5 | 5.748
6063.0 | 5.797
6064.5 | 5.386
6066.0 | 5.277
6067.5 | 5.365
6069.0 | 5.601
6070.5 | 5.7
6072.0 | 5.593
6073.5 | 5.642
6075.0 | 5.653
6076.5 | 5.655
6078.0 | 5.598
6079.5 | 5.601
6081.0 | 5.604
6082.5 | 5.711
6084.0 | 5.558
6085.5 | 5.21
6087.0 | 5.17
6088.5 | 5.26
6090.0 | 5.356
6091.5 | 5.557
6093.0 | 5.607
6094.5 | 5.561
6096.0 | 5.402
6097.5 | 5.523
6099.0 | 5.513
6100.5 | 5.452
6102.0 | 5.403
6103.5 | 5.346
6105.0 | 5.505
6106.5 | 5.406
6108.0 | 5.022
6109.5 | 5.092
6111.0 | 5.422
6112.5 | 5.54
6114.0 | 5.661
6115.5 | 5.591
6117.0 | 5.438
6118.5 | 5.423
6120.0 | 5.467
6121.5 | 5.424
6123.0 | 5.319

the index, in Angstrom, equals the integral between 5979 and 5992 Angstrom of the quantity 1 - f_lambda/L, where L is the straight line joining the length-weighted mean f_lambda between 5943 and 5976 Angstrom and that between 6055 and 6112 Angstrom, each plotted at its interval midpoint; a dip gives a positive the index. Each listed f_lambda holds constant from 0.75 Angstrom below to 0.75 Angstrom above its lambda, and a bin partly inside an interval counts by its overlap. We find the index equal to 0.2 Angstrom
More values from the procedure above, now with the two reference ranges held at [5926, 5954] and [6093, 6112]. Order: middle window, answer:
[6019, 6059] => -1.2 Angstrom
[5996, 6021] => 0.2 Angstrom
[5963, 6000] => 0.1 Angstrom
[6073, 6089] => -0.4 Angstrom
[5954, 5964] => -0.3 Angstrom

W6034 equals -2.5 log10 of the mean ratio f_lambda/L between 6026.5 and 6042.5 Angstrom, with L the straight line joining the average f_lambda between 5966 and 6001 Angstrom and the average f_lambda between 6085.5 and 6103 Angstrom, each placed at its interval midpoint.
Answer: -0.05 mag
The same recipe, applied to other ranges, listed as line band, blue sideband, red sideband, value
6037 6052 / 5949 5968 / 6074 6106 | -0.02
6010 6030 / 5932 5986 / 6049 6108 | 0.02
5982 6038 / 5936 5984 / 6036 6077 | 0.01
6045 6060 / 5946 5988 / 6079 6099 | -0.02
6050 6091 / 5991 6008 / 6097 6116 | -0.02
